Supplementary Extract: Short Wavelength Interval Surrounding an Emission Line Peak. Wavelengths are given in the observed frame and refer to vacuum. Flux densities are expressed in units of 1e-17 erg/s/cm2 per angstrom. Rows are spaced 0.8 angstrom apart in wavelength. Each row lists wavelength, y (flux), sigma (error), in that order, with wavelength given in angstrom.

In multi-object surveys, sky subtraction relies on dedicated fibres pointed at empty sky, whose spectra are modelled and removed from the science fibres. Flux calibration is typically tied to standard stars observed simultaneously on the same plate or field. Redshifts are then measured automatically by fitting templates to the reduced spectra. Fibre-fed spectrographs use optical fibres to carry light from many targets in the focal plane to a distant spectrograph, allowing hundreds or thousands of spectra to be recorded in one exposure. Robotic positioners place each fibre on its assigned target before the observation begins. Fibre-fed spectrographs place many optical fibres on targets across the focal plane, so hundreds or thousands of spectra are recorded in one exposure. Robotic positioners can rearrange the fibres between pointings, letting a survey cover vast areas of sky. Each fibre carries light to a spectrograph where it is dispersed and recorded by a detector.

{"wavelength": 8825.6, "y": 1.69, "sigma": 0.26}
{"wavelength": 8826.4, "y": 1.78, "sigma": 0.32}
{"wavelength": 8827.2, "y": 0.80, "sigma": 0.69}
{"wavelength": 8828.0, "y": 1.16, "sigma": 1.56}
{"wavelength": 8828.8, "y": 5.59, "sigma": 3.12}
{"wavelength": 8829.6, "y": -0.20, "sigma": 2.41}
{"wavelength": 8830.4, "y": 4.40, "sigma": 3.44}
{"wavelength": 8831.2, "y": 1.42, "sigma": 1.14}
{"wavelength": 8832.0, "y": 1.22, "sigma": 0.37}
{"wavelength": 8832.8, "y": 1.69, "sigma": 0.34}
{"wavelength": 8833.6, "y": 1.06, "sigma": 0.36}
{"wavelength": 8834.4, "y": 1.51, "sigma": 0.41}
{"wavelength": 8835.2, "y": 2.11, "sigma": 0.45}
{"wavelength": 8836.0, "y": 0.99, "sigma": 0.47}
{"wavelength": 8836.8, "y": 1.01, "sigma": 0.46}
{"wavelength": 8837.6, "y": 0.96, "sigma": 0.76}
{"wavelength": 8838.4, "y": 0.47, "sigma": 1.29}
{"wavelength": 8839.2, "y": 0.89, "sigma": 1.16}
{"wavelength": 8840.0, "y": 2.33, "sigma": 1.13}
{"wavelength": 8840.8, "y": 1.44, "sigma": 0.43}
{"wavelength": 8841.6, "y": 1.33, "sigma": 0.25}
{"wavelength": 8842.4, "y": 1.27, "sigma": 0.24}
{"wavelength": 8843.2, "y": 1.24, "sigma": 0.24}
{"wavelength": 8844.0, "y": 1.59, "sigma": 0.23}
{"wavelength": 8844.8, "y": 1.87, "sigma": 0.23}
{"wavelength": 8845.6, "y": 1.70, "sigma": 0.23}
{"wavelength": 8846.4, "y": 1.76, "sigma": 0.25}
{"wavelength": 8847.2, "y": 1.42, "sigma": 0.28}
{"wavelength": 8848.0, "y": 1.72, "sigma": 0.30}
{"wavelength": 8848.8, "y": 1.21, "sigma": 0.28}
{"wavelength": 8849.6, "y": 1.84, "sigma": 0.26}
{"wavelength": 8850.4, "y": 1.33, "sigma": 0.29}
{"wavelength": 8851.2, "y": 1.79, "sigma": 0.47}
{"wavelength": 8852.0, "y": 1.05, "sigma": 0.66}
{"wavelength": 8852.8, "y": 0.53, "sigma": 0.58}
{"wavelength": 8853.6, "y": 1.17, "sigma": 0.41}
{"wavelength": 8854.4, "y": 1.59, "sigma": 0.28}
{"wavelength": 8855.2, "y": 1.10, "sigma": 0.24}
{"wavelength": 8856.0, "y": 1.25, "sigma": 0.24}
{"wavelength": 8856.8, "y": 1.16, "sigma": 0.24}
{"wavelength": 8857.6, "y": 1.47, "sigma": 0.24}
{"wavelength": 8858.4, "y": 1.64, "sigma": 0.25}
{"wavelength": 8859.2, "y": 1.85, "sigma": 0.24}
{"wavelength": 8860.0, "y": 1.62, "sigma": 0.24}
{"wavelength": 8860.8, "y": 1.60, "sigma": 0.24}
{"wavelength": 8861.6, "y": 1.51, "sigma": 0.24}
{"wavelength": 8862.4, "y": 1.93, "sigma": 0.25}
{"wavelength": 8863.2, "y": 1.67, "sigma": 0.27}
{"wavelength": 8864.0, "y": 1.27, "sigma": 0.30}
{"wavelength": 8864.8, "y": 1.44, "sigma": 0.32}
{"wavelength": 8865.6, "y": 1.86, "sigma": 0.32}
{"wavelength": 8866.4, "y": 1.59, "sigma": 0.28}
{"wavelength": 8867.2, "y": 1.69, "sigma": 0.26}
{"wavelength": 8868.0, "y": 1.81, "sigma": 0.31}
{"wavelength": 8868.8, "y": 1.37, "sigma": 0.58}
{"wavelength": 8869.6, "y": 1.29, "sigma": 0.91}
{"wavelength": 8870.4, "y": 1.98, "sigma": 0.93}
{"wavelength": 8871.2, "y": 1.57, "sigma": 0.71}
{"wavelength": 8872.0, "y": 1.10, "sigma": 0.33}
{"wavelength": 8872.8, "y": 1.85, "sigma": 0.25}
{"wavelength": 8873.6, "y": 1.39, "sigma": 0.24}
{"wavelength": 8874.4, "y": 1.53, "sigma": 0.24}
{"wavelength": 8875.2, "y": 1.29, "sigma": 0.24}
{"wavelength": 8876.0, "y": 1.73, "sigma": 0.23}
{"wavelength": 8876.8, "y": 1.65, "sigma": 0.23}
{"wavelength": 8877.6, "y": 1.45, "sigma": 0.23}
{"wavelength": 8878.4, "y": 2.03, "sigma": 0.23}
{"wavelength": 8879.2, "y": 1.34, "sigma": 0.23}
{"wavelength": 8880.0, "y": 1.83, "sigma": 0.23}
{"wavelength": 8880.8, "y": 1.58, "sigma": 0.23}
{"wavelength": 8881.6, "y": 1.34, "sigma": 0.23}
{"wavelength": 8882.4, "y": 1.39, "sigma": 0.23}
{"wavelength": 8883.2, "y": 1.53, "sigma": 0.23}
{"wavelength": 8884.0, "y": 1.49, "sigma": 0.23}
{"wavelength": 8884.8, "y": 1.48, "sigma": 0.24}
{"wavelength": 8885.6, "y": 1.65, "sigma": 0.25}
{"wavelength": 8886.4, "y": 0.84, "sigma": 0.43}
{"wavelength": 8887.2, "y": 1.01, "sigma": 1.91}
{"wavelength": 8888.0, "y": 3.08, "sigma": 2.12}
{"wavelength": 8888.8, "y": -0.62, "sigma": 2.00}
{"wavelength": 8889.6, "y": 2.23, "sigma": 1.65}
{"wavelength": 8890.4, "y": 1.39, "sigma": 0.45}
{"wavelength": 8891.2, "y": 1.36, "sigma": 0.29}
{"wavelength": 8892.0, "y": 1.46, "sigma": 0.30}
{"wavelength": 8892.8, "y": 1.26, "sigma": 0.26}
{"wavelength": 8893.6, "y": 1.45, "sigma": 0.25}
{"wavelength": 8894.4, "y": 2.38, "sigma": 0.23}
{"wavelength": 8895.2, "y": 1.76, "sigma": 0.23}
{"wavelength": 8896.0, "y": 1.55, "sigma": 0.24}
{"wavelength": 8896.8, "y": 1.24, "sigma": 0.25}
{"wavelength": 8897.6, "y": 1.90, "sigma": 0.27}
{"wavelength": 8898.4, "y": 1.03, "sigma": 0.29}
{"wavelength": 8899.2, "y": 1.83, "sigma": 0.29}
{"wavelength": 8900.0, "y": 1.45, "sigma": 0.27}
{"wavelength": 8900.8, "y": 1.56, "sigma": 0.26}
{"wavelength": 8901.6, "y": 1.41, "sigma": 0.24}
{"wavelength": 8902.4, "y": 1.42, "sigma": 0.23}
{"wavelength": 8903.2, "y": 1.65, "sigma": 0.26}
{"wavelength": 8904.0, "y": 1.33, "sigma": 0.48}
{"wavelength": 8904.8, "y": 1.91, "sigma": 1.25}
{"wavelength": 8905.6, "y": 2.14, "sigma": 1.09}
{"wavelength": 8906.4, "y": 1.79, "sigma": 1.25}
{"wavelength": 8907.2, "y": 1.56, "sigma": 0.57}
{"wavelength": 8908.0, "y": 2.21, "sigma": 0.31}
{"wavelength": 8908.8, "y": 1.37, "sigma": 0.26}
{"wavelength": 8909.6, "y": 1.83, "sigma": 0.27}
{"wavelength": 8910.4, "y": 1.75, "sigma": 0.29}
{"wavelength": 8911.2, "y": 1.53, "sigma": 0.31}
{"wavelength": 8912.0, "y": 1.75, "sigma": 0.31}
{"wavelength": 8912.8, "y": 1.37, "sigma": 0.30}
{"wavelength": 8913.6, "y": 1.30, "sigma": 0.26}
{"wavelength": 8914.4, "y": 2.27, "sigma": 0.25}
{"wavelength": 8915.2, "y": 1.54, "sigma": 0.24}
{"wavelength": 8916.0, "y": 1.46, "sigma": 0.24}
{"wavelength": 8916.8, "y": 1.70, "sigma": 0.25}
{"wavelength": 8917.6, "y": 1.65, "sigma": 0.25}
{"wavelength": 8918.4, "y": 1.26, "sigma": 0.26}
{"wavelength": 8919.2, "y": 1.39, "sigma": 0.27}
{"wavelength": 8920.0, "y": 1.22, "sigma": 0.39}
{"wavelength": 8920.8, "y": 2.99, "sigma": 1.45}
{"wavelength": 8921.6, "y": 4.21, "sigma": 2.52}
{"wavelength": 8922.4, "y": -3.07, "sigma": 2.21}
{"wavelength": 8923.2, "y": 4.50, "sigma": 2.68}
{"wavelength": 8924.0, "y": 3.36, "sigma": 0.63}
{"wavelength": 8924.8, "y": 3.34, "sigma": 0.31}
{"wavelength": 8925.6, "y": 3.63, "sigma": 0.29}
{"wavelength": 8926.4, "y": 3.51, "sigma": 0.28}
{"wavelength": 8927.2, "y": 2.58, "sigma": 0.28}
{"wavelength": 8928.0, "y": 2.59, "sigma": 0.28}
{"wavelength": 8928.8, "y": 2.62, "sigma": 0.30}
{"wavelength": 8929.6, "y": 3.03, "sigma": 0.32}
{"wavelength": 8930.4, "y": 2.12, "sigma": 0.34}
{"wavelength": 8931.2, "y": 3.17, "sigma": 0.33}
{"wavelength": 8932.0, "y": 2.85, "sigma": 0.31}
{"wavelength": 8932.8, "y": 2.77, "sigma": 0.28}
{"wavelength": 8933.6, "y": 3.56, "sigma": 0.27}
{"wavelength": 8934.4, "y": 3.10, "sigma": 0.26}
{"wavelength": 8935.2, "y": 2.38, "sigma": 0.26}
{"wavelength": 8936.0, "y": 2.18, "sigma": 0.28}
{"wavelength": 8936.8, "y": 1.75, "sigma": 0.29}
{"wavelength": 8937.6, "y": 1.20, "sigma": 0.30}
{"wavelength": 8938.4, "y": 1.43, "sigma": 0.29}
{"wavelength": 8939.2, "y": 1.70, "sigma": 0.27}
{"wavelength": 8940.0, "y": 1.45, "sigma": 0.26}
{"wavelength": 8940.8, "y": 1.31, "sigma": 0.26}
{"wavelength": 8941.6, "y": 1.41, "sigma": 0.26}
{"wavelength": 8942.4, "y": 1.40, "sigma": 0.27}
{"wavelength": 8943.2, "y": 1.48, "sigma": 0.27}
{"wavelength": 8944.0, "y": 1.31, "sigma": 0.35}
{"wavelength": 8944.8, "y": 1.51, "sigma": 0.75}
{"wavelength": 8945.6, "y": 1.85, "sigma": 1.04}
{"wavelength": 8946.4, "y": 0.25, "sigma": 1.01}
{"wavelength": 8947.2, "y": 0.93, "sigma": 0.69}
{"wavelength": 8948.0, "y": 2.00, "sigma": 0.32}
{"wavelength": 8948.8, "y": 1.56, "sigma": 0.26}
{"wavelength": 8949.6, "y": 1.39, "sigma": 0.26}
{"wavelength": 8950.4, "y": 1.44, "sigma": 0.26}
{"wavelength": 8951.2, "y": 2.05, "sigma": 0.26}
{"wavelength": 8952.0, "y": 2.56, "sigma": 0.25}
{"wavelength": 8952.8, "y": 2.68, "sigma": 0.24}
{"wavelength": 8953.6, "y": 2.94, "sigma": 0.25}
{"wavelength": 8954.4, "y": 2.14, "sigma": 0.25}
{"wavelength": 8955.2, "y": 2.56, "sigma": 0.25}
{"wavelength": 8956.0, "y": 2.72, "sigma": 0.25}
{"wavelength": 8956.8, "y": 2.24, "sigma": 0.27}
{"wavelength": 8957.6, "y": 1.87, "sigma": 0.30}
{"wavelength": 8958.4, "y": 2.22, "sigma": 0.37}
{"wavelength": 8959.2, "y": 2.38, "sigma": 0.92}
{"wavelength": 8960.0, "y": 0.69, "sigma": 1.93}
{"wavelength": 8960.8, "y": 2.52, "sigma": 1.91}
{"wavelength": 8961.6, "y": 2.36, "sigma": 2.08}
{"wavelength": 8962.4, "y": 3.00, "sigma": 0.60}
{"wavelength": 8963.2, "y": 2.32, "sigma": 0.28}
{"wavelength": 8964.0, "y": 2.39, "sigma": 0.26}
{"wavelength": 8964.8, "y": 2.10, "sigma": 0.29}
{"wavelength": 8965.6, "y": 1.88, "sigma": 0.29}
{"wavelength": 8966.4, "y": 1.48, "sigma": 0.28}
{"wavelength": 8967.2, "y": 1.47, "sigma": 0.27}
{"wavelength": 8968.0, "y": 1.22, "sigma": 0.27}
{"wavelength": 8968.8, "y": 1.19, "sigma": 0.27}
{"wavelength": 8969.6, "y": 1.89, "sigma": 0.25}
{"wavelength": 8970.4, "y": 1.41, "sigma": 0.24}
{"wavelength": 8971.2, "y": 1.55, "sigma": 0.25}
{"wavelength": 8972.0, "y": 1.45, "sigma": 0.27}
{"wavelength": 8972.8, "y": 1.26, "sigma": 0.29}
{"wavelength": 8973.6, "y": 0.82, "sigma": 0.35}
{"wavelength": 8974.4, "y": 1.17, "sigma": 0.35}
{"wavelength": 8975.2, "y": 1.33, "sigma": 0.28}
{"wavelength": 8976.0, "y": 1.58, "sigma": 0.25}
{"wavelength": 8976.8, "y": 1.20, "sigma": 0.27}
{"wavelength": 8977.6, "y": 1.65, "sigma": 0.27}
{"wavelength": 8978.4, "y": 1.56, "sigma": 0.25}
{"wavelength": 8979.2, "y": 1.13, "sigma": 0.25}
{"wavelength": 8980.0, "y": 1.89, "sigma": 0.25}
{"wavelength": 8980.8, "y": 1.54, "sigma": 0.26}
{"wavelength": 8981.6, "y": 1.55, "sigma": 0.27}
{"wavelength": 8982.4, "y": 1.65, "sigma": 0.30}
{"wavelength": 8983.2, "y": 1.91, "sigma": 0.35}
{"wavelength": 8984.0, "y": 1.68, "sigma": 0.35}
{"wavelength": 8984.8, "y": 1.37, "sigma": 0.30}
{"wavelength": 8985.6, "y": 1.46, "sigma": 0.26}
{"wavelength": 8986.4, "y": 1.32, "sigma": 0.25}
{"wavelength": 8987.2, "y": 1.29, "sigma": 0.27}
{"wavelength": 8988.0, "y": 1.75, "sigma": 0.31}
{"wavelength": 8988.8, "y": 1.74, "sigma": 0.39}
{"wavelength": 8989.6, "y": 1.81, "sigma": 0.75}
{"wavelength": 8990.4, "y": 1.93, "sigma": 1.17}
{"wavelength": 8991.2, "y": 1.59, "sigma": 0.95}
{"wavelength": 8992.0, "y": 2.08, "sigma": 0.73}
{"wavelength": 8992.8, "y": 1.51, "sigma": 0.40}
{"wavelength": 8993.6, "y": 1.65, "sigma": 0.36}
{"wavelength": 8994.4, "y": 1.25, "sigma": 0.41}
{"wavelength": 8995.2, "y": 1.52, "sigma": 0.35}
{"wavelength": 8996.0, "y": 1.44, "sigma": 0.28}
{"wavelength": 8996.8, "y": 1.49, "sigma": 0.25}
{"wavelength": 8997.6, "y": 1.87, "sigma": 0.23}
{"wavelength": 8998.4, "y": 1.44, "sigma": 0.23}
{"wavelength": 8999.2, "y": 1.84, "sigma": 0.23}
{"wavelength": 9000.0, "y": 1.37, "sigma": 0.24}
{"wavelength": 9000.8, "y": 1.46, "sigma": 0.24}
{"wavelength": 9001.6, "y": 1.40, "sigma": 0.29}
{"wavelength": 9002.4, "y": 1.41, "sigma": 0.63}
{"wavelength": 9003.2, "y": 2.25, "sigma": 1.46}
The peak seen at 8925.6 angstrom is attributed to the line Halpha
